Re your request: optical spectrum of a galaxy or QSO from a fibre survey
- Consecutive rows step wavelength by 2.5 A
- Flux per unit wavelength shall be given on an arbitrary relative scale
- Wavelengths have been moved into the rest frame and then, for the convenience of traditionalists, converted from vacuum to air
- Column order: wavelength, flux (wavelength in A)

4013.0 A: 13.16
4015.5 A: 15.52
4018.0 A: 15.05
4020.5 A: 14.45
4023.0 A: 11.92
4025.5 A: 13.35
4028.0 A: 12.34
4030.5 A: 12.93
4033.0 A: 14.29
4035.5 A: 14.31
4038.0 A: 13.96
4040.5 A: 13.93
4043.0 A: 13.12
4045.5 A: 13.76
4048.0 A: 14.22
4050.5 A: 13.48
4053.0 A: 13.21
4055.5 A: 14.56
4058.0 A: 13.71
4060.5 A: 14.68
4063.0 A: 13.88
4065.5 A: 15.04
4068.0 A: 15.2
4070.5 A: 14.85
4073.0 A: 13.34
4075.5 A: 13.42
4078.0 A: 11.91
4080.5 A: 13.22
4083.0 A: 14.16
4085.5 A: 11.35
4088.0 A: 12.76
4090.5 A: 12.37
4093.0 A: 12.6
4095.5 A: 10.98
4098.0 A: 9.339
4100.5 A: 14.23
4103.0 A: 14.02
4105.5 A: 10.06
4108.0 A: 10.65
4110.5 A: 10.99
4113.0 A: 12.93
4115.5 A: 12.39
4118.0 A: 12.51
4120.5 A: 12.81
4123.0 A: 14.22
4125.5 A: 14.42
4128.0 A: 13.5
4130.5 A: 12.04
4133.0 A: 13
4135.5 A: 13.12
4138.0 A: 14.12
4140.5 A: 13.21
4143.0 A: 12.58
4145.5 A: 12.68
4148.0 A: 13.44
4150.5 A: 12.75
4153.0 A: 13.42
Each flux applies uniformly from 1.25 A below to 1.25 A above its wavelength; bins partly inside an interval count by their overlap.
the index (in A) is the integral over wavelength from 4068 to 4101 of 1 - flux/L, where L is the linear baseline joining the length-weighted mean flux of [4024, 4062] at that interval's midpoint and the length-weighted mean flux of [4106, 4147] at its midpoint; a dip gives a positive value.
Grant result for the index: 1.3 A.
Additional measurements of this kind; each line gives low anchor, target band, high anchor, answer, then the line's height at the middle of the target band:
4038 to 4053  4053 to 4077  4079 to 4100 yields -2.2 A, 13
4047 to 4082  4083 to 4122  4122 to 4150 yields 4.3 A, 13.6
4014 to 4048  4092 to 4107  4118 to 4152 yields 1.7 A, 13.4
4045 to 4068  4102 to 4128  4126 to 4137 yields 1.5 A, 13.3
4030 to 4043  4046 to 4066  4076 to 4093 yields -1.0 A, 13.4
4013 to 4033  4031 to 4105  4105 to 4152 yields -0.7 A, 13.3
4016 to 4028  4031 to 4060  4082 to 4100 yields -1.7 A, 13.1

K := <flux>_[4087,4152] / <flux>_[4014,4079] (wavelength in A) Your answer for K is 0.91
